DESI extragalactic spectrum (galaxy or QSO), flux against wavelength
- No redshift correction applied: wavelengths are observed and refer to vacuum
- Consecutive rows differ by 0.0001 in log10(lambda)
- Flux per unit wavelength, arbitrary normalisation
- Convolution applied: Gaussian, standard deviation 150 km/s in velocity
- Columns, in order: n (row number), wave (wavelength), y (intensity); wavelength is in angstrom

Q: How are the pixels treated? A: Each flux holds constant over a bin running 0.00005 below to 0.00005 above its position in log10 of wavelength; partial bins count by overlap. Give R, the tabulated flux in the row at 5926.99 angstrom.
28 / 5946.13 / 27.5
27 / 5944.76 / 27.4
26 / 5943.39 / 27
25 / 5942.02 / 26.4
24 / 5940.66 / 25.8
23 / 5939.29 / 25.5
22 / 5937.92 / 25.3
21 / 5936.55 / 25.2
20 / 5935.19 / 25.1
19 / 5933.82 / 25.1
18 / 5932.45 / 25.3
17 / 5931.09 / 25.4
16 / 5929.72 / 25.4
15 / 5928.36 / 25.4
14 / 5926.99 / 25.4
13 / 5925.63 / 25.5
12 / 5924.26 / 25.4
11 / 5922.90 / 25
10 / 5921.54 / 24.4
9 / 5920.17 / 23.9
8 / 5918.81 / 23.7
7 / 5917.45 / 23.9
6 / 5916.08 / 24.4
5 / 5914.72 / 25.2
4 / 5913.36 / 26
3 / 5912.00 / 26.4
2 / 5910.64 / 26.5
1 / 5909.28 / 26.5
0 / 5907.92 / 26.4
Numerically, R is 25.4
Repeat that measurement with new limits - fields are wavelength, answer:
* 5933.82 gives 25.1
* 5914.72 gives 25.2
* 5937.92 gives 25.3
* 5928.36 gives 25.4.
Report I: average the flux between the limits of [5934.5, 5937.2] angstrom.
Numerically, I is 25.2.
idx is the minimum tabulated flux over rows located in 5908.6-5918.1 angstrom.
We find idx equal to 23.9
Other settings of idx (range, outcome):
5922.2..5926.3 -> 25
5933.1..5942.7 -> 25.1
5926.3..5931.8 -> 25.4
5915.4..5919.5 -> 23.7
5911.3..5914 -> 26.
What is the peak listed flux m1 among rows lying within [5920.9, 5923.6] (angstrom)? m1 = 25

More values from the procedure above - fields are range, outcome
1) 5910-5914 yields 26.5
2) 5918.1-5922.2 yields 24.4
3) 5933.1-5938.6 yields 25.3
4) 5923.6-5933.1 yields 25.5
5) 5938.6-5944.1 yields 27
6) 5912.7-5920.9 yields 26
